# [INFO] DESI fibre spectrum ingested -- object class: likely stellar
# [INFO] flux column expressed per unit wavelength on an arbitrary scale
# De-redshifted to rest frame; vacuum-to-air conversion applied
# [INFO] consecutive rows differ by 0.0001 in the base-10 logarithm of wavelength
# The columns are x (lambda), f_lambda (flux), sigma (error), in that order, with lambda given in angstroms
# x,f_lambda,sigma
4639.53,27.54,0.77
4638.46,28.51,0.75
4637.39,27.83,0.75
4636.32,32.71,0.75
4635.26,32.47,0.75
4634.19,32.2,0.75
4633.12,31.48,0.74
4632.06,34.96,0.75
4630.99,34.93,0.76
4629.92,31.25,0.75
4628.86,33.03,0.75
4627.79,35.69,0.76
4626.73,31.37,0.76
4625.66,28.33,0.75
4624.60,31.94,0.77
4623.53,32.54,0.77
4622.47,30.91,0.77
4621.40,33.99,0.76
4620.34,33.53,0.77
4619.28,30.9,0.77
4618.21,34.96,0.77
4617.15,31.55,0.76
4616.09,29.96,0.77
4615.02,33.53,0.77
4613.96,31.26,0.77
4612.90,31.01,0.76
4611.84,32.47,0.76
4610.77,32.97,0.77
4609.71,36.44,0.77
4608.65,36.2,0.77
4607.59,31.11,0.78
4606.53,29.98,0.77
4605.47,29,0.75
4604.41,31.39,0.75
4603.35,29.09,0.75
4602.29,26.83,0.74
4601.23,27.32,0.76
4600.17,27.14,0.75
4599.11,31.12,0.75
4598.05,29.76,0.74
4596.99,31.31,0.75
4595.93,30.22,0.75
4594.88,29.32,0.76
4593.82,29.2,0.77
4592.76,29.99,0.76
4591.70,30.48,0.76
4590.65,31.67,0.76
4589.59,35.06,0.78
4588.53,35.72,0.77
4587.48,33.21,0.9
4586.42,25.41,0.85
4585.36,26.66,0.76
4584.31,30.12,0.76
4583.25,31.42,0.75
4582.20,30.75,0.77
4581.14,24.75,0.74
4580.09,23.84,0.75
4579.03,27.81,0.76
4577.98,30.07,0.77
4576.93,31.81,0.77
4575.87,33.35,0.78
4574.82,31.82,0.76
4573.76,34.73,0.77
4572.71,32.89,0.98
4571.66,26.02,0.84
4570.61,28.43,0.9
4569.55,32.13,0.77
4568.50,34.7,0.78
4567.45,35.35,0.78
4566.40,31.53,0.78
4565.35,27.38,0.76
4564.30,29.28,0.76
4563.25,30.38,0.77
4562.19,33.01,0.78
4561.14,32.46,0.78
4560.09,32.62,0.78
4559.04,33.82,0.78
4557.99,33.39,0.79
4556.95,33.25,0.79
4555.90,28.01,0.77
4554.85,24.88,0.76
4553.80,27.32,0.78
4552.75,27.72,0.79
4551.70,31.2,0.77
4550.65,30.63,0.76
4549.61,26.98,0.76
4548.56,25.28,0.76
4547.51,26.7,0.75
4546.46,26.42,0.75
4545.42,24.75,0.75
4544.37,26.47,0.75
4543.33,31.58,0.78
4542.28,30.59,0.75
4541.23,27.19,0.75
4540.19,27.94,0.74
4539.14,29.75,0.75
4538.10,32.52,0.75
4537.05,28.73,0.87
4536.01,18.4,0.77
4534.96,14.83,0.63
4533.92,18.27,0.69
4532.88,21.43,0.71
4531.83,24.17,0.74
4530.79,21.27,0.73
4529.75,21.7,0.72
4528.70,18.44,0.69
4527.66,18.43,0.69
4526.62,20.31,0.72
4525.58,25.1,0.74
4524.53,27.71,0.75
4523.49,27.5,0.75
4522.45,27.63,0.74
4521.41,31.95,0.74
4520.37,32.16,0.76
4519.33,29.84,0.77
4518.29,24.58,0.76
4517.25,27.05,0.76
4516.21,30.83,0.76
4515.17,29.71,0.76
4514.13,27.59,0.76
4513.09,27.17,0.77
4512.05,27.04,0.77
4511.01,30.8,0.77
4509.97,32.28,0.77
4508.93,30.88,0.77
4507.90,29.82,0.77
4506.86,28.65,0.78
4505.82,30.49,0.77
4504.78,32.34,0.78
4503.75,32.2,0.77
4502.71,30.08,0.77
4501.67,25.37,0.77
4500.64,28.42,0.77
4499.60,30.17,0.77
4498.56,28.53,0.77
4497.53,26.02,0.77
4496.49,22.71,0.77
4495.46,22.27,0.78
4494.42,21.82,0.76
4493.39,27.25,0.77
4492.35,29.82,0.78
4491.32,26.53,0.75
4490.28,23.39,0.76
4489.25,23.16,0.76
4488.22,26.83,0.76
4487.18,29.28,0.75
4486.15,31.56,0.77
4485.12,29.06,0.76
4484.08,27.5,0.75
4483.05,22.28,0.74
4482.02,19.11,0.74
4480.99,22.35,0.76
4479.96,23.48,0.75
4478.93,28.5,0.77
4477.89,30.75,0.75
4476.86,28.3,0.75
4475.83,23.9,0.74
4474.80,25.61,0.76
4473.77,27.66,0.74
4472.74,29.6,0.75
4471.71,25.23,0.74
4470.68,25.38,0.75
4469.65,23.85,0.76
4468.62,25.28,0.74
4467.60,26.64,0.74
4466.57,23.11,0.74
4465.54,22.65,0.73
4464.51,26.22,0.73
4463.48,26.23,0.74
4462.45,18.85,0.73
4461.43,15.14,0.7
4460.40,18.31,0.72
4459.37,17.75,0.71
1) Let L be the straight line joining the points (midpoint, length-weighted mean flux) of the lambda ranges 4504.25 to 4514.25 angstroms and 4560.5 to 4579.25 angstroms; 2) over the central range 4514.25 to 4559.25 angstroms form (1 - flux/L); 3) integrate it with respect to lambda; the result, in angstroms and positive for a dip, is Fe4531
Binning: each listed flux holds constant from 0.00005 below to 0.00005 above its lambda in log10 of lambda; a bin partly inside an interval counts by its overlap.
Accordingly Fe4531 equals 5.7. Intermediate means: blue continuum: 29.8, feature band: 26.6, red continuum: 31.3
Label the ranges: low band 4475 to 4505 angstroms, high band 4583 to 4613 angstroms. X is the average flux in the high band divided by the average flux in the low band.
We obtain 1.16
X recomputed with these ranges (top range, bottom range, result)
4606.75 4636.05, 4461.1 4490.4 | 1.29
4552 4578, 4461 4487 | 1.23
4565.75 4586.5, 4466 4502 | 1.16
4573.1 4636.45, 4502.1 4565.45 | 1.13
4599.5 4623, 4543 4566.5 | 1.07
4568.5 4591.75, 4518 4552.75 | 1.18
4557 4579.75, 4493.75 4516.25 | 1.11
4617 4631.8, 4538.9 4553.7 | 1.16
